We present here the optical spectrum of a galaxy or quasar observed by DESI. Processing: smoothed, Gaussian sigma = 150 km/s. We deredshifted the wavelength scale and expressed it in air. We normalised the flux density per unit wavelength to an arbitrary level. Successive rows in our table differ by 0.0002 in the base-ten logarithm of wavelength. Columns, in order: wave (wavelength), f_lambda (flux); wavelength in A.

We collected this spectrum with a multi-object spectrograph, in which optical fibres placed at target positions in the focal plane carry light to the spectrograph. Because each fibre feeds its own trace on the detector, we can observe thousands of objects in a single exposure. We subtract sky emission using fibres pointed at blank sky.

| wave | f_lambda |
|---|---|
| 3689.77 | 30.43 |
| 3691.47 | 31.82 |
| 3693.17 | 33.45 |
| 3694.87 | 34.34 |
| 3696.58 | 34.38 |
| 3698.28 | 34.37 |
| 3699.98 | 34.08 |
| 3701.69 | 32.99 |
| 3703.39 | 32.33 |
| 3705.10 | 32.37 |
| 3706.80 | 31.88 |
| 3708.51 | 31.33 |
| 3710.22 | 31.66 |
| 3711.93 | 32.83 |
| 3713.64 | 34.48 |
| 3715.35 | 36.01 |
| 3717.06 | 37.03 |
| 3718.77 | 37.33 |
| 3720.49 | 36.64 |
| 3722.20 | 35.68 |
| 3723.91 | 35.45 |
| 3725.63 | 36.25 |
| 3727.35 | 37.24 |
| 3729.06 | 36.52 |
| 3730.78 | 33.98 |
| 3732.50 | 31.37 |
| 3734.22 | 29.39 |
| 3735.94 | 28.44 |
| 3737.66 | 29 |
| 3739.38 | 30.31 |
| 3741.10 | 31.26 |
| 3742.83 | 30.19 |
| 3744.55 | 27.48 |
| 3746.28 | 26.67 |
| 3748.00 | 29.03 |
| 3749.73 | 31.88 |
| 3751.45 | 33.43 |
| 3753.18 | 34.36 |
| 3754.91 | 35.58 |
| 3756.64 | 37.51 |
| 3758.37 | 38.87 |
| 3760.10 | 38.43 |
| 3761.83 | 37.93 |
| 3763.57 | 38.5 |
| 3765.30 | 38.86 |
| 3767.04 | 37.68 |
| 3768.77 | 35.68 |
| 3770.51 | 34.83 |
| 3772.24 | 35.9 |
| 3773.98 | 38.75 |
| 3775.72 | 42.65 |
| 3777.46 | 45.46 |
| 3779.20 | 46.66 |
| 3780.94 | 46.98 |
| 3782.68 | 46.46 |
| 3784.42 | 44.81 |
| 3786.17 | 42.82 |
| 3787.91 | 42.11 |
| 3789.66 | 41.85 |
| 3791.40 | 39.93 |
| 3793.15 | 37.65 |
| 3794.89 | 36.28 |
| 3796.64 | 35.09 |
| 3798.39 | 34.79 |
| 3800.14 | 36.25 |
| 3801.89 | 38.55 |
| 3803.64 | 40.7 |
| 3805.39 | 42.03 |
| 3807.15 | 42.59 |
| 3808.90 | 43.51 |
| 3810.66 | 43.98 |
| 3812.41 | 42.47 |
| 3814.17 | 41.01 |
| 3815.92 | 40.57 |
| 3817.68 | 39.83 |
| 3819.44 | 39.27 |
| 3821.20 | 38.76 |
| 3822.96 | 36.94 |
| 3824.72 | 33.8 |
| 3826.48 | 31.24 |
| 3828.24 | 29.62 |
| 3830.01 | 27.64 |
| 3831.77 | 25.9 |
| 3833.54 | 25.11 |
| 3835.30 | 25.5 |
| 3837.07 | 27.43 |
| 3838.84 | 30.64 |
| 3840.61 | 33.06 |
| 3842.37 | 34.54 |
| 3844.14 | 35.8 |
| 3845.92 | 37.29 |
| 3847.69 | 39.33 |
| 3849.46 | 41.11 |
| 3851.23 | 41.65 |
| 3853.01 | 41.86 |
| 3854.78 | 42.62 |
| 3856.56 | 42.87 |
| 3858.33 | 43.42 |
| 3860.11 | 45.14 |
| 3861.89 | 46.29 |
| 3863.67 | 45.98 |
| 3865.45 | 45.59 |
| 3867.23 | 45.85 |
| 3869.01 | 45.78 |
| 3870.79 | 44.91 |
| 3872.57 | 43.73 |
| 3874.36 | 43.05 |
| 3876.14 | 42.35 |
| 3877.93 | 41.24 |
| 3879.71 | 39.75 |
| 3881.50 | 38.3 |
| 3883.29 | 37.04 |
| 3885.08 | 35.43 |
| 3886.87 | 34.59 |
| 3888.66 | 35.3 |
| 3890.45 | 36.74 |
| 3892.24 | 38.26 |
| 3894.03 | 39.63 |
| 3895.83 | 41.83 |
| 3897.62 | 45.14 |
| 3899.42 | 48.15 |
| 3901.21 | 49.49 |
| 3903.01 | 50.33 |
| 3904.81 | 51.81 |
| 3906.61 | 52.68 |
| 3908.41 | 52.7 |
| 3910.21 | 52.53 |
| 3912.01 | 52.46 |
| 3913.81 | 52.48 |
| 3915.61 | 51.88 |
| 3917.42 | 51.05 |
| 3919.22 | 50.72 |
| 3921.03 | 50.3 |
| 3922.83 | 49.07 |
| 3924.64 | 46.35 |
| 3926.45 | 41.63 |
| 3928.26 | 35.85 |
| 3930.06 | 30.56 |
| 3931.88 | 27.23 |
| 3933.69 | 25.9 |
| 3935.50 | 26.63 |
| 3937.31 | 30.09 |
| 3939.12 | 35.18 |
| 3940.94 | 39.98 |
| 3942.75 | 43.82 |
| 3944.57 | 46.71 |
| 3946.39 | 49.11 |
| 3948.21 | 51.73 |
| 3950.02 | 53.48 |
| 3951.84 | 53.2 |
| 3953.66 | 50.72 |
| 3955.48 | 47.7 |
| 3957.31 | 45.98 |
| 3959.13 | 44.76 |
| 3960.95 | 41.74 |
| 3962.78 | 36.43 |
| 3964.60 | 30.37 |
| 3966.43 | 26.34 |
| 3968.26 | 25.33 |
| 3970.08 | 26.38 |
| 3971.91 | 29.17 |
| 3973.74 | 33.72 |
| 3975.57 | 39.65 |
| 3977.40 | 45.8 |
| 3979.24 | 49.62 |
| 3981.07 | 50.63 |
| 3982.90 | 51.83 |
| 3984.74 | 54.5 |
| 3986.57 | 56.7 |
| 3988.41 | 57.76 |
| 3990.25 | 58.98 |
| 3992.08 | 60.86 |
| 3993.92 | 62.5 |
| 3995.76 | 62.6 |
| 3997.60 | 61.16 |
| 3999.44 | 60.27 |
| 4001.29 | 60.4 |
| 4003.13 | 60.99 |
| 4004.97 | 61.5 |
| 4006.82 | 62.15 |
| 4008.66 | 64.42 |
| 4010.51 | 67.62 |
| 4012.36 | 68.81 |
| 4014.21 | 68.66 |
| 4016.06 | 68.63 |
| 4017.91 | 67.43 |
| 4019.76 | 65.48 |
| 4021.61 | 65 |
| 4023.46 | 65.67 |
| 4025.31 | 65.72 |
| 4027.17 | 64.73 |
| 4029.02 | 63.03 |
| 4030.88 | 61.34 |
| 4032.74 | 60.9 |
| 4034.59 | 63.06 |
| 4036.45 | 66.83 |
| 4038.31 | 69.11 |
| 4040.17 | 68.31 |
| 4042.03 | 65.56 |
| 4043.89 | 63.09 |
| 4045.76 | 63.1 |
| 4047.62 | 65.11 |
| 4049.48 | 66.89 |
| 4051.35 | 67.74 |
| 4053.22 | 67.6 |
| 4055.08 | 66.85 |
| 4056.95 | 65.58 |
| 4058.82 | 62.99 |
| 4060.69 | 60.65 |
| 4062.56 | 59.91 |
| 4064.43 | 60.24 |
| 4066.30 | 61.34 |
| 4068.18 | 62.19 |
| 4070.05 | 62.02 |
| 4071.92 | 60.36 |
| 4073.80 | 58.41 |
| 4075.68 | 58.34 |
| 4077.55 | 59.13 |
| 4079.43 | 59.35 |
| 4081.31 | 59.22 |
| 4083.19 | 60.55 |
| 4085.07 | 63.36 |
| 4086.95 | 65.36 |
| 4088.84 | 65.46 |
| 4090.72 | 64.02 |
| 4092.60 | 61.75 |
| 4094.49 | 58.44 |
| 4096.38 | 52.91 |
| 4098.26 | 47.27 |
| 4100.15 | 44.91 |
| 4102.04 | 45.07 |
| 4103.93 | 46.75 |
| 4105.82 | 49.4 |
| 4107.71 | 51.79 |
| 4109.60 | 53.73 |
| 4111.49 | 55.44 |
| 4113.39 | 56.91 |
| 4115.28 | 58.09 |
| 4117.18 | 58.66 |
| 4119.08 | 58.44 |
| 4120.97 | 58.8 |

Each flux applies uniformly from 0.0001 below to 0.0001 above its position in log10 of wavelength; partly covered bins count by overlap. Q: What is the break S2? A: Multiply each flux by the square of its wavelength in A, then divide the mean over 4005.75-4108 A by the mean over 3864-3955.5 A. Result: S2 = 1.5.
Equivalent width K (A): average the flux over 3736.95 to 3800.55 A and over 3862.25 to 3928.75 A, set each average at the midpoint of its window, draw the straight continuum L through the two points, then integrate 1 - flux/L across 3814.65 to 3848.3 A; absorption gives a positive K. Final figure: 6.3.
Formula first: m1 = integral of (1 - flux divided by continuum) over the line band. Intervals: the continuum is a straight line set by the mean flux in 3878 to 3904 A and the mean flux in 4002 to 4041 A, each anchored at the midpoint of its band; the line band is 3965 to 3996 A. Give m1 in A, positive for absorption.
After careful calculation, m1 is 6.4 A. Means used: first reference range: 40.8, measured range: 46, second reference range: 65.2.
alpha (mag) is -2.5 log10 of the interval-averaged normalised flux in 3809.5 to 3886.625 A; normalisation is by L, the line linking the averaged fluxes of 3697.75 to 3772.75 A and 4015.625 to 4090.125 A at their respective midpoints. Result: 0.16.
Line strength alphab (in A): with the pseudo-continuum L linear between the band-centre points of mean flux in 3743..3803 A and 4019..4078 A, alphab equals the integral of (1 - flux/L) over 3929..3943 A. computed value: 5.60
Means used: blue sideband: 37.9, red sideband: 63.7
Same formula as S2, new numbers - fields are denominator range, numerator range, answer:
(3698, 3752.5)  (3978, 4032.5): 2.18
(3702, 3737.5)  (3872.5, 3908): 1.37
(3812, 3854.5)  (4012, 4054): 2.07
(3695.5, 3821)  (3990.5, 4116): 1.94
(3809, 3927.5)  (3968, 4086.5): 1.57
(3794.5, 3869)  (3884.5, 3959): 1.21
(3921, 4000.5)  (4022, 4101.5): 1.47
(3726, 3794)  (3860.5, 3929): 1.32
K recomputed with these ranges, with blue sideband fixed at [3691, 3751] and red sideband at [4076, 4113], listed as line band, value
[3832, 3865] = 2.6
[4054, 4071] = -2.6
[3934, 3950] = 2.1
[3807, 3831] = 0.7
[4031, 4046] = -3.5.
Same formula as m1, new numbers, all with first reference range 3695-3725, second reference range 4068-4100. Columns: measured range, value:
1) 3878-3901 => 3.4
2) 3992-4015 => -3.9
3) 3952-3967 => 2.8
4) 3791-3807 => 0.9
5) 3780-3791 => -1.3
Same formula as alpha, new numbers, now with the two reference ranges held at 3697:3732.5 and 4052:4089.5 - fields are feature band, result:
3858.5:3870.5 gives 0.01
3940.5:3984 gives 0.25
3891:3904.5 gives 0.09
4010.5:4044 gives -0.13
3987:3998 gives -0.08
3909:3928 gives 0.02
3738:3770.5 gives 0.11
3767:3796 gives -0.04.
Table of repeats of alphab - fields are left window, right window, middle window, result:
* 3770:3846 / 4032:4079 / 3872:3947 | 8.7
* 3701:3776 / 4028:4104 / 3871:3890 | 2.7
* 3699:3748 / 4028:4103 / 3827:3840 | 4.4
